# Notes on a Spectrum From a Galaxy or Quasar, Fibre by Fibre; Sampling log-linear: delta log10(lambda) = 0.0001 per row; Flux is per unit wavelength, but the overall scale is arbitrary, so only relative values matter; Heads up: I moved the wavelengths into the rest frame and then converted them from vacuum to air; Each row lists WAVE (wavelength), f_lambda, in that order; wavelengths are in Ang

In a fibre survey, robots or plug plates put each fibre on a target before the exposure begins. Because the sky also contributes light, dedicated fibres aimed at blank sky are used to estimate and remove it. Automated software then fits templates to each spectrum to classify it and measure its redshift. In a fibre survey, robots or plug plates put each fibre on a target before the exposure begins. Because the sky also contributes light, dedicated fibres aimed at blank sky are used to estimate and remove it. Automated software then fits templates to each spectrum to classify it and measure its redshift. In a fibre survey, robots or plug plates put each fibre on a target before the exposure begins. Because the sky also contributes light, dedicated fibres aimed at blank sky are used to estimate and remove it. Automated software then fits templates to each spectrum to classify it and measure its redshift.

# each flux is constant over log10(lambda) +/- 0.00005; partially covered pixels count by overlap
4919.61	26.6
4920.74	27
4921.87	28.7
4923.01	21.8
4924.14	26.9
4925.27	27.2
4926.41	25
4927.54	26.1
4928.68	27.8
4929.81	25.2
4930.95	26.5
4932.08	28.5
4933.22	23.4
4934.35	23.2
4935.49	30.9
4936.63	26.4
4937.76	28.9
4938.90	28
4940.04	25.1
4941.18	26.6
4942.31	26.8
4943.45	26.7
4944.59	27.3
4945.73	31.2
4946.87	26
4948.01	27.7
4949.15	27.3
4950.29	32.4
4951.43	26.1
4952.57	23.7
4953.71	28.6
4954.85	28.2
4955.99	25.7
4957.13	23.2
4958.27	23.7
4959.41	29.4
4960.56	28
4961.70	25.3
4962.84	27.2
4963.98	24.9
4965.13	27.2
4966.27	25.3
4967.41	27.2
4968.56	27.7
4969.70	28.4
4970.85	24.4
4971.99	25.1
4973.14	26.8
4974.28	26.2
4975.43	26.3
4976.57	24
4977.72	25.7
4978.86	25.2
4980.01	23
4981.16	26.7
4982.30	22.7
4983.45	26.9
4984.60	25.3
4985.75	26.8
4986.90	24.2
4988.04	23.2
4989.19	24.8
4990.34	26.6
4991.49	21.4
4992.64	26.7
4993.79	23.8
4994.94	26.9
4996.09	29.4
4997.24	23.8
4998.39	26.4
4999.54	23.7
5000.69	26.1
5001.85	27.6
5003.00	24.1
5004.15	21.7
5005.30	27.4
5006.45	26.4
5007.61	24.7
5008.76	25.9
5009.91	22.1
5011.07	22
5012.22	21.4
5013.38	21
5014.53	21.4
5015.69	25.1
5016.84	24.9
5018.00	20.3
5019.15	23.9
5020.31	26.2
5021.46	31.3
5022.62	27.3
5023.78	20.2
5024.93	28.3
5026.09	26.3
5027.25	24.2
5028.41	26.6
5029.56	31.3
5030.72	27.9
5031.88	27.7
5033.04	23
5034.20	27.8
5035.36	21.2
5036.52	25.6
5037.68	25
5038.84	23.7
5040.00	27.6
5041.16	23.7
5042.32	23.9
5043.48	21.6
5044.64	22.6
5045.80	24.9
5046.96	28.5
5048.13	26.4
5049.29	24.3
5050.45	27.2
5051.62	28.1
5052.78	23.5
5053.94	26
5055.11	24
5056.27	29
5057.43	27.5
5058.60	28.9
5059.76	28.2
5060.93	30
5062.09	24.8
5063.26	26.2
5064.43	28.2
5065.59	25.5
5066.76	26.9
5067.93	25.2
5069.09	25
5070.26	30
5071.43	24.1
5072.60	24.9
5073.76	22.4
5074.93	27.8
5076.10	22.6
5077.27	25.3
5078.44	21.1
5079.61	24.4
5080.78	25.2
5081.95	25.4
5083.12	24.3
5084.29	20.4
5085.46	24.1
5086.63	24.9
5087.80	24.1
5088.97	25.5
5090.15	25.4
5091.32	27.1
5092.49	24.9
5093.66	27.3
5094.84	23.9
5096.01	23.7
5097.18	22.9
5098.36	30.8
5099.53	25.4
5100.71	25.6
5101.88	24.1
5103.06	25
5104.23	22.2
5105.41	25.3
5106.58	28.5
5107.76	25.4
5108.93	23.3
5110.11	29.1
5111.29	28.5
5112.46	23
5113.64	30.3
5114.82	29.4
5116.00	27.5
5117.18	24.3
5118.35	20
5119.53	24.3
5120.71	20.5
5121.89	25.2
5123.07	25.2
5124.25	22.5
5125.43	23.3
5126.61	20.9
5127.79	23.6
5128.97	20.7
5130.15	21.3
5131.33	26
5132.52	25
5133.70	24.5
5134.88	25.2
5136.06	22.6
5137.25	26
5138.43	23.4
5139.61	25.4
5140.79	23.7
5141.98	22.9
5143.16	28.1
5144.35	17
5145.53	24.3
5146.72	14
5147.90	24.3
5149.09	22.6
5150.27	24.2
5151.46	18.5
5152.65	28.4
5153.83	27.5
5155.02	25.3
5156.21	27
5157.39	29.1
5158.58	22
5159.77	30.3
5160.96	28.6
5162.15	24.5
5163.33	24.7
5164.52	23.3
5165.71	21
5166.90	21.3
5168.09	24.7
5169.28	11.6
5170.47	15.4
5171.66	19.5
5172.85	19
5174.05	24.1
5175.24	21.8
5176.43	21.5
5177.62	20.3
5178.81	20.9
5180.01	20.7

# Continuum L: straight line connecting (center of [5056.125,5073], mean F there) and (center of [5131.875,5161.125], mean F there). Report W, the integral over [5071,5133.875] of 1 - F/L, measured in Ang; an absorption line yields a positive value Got 2.5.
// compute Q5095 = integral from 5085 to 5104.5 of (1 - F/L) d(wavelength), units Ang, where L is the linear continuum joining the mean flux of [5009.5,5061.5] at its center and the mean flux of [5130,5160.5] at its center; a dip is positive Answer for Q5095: -0.32 Ang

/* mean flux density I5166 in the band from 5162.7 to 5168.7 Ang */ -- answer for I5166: 23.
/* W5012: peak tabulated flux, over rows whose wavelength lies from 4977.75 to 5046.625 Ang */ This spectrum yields 31.3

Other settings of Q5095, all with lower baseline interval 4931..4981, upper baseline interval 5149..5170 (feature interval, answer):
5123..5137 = 0.6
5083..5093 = 0.2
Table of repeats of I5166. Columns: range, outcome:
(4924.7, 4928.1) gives 26.1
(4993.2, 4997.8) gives 26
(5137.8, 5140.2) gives 24.5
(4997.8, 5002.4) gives 25.9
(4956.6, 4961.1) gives 26.1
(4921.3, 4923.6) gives 25.3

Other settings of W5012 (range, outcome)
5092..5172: 30.8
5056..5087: 30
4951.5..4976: 29.4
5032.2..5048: 28.5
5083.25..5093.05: 27.1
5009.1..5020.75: 26.2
